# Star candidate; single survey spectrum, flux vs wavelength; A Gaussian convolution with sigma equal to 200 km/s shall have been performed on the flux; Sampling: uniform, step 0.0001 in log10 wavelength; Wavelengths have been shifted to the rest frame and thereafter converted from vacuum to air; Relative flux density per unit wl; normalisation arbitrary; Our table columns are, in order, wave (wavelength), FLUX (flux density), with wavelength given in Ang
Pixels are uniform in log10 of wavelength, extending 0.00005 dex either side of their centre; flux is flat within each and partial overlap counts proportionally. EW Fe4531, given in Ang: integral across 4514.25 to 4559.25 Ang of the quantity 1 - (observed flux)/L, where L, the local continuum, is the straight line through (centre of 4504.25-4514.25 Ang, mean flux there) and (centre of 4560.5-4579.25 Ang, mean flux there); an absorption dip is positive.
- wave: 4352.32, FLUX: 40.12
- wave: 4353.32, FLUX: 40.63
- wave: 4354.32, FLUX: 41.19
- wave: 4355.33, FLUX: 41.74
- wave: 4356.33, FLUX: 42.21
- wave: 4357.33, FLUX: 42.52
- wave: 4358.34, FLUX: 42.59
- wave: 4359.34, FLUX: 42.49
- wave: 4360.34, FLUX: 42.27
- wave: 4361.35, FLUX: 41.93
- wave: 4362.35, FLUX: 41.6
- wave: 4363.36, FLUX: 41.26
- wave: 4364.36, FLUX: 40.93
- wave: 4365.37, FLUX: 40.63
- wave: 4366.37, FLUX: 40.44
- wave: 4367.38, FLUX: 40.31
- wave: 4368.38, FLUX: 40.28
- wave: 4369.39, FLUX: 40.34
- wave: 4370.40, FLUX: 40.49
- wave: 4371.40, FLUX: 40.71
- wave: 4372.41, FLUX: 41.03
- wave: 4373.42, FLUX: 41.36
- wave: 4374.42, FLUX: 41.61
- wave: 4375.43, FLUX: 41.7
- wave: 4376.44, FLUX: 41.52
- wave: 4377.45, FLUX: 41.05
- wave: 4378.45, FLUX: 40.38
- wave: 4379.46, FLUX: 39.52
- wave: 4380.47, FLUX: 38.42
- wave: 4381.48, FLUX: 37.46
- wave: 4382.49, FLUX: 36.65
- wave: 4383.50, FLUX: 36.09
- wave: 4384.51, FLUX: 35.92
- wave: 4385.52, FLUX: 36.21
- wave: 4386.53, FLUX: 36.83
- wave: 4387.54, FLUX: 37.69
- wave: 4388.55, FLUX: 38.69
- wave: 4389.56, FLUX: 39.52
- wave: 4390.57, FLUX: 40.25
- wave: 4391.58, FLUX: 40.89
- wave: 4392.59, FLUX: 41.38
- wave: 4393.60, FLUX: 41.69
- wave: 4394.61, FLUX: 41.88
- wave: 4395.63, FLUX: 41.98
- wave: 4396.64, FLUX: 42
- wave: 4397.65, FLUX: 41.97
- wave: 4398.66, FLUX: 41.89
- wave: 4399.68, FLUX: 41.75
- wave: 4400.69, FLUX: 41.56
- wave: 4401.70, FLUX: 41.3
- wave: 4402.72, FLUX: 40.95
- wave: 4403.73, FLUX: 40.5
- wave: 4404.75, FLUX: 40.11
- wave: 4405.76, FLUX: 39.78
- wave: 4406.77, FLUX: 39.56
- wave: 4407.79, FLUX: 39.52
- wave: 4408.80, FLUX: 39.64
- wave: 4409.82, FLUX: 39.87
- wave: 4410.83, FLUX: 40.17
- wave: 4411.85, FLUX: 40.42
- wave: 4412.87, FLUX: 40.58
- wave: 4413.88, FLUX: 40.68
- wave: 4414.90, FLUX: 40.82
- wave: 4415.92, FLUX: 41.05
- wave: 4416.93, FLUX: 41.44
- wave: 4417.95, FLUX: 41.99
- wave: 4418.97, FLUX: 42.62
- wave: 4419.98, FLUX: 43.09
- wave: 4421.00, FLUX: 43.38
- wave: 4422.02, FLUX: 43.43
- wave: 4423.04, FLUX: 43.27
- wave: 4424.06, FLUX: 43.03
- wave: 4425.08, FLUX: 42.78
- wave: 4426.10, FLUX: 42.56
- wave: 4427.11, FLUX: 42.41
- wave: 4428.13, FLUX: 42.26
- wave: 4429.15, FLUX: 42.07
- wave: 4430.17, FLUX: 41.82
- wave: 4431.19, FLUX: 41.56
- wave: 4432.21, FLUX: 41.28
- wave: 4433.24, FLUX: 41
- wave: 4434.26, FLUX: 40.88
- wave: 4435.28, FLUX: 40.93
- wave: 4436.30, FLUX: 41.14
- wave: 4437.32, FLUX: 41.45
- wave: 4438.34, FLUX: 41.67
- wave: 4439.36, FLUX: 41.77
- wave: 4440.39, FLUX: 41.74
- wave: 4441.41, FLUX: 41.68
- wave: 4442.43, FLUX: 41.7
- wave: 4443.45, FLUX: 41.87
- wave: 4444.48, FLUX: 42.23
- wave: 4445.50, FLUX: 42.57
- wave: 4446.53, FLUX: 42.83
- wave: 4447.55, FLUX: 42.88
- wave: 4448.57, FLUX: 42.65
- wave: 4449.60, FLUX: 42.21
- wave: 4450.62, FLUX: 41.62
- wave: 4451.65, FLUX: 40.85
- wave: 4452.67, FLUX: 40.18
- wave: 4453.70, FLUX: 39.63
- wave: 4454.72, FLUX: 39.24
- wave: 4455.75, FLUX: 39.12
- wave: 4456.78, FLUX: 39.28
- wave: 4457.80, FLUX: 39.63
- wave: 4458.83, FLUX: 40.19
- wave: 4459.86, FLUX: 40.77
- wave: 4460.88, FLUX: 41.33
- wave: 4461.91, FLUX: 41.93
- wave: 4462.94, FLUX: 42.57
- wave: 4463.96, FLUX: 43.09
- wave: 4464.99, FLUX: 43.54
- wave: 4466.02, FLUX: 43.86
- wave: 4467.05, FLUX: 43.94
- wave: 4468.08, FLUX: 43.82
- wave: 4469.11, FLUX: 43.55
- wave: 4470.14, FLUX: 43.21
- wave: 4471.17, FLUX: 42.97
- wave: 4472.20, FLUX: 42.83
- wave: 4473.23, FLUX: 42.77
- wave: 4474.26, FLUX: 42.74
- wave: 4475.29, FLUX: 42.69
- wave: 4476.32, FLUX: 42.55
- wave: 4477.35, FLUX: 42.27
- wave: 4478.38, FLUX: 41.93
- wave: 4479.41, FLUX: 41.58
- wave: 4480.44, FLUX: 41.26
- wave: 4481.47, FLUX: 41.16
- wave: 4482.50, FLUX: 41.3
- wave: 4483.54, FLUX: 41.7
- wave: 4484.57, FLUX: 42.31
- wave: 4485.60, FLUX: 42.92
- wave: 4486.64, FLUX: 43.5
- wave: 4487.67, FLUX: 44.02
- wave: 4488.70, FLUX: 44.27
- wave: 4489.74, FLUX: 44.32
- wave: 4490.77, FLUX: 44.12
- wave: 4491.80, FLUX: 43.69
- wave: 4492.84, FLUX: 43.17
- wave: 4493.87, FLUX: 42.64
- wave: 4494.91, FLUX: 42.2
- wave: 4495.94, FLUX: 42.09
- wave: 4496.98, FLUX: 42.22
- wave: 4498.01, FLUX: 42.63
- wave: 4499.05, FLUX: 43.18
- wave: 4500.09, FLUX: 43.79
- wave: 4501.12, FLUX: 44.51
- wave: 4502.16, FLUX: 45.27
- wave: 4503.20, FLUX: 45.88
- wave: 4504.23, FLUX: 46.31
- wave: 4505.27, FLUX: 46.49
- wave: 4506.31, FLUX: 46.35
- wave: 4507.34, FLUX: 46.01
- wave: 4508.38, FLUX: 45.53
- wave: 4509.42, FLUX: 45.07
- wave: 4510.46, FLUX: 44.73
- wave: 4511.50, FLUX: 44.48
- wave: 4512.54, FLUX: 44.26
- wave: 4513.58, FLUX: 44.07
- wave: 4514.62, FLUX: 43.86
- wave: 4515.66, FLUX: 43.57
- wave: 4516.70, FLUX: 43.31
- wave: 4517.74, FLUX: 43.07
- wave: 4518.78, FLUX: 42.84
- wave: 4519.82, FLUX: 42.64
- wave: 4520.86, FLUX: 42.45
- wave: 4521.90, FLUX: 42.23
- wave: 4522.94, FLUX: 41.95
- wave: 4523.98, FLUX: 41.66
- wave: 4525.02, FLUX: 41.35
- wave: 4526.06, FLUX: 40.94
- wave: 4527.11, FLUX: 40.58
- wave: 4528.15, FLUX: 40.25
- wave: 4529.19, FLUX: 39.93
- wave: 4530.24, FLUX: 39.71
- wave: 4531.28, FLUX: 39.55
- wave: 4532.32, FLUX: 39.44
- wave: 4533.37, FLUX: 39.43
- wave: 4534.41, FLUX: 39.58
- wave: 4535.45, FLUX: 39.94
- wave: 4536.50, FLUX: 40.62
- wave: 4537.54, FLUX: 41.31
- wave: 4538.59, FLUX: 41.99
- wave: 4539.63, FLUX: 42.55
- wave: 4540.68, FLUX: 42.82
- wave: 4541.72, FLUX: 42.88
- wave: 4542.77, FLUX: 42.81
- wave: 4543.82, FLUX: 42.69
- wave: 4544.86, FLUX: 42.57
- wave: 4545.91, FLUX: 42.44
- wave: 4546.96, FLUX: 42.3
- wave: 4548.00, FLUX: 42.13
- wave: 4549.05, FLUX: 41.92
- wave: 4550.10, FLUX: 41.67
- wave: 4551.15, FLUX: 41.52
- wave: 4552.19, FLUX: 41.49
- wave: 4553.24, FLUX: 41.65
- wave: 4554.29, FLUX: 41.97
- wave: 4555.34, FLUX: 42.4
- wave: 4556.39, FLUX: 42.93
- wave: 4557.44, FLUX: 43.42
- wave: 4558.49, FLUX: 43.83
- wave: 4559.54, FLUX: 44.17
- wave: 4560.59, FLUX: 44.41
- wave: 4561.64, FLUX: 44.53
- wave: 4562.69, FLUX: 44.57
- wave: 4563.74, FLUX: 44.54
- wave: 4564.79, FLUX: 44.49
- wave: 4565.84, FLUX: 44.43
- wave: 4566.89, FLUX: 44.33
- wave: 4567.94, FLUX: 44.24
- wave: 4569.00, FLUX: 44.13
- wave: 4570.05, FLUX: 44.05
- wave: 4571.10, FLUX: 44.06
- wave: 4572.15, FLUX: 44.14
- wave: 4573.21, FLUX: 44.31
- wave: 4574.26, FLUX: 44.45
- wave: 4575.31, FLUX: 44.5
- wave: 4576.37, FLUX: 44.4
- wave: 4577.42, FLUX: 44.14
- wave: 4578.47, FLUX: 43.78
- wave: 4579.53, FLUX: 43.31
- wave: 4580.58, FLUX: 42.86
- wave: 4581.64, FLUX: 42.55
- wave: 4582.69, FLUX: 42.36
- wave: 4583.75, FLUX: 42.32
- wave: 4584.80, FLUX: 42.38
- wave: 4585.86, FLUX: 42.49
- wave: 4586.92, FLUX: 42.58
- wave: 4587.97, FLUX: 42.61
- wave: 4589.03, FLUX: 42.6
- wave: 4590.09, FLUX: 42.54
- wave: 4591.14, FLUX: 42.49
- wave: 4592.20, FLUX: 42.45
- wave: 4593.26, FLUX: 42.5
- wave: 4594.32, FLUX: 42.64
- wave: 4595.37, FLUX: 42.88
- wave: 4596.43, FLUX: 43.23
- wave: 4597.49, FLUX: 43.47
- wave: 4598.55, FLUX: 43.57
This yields 3.0 Ang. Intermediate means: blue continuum 45.2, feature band 41.8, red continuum 44.3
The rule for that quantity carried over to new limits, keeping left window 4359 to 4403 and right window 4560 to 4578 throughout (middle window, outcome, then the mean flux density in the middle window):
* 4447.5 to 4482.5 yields 0.2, 41.9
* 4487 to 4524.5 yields -0.8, 43.9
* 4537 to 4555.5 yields 0.7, 42.2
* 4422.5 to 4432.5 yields -0.2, 42.3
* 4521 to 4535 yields 0.9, 40.6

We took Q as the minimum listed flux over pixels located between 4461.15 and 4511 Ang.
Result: 41.16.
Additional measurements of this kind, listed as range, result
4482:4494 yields 41.3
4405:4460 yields 39.12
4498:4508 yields 42.63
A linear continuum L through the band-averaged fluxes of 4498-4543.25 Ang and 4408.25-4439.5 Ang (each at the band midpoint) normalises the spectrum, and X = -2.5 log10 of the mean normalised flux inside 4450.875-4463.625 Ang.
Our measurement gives 0.04 mag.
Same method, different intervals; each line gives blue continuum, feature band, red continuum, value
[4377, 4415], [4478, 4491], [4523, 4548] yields -0.05 mag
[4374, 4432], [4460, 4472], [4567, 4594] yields -0.04 mag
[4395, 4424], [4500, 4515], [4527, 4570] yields -0.08 mag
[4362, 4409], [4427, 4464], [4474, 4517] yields 0.02 mag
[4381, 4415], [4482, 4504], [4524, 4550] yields -0.07 mag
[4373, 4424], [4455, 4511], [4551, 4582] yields -0.02 mag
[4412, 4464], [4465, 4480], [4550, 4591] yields -0.02 mag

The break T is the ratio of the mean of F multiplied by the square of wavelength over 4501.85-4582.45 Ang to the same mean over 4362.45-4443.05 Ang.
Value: 1.12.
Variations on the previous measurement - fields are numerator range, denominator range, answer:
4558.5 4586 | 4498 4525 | 1.02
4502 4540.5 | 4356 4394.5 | 1.13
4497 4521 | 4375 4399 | 1.18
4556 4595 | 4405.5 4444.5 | 1.12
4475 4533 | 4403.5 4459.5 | 1.07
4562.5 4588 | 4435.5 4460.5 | 1.12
